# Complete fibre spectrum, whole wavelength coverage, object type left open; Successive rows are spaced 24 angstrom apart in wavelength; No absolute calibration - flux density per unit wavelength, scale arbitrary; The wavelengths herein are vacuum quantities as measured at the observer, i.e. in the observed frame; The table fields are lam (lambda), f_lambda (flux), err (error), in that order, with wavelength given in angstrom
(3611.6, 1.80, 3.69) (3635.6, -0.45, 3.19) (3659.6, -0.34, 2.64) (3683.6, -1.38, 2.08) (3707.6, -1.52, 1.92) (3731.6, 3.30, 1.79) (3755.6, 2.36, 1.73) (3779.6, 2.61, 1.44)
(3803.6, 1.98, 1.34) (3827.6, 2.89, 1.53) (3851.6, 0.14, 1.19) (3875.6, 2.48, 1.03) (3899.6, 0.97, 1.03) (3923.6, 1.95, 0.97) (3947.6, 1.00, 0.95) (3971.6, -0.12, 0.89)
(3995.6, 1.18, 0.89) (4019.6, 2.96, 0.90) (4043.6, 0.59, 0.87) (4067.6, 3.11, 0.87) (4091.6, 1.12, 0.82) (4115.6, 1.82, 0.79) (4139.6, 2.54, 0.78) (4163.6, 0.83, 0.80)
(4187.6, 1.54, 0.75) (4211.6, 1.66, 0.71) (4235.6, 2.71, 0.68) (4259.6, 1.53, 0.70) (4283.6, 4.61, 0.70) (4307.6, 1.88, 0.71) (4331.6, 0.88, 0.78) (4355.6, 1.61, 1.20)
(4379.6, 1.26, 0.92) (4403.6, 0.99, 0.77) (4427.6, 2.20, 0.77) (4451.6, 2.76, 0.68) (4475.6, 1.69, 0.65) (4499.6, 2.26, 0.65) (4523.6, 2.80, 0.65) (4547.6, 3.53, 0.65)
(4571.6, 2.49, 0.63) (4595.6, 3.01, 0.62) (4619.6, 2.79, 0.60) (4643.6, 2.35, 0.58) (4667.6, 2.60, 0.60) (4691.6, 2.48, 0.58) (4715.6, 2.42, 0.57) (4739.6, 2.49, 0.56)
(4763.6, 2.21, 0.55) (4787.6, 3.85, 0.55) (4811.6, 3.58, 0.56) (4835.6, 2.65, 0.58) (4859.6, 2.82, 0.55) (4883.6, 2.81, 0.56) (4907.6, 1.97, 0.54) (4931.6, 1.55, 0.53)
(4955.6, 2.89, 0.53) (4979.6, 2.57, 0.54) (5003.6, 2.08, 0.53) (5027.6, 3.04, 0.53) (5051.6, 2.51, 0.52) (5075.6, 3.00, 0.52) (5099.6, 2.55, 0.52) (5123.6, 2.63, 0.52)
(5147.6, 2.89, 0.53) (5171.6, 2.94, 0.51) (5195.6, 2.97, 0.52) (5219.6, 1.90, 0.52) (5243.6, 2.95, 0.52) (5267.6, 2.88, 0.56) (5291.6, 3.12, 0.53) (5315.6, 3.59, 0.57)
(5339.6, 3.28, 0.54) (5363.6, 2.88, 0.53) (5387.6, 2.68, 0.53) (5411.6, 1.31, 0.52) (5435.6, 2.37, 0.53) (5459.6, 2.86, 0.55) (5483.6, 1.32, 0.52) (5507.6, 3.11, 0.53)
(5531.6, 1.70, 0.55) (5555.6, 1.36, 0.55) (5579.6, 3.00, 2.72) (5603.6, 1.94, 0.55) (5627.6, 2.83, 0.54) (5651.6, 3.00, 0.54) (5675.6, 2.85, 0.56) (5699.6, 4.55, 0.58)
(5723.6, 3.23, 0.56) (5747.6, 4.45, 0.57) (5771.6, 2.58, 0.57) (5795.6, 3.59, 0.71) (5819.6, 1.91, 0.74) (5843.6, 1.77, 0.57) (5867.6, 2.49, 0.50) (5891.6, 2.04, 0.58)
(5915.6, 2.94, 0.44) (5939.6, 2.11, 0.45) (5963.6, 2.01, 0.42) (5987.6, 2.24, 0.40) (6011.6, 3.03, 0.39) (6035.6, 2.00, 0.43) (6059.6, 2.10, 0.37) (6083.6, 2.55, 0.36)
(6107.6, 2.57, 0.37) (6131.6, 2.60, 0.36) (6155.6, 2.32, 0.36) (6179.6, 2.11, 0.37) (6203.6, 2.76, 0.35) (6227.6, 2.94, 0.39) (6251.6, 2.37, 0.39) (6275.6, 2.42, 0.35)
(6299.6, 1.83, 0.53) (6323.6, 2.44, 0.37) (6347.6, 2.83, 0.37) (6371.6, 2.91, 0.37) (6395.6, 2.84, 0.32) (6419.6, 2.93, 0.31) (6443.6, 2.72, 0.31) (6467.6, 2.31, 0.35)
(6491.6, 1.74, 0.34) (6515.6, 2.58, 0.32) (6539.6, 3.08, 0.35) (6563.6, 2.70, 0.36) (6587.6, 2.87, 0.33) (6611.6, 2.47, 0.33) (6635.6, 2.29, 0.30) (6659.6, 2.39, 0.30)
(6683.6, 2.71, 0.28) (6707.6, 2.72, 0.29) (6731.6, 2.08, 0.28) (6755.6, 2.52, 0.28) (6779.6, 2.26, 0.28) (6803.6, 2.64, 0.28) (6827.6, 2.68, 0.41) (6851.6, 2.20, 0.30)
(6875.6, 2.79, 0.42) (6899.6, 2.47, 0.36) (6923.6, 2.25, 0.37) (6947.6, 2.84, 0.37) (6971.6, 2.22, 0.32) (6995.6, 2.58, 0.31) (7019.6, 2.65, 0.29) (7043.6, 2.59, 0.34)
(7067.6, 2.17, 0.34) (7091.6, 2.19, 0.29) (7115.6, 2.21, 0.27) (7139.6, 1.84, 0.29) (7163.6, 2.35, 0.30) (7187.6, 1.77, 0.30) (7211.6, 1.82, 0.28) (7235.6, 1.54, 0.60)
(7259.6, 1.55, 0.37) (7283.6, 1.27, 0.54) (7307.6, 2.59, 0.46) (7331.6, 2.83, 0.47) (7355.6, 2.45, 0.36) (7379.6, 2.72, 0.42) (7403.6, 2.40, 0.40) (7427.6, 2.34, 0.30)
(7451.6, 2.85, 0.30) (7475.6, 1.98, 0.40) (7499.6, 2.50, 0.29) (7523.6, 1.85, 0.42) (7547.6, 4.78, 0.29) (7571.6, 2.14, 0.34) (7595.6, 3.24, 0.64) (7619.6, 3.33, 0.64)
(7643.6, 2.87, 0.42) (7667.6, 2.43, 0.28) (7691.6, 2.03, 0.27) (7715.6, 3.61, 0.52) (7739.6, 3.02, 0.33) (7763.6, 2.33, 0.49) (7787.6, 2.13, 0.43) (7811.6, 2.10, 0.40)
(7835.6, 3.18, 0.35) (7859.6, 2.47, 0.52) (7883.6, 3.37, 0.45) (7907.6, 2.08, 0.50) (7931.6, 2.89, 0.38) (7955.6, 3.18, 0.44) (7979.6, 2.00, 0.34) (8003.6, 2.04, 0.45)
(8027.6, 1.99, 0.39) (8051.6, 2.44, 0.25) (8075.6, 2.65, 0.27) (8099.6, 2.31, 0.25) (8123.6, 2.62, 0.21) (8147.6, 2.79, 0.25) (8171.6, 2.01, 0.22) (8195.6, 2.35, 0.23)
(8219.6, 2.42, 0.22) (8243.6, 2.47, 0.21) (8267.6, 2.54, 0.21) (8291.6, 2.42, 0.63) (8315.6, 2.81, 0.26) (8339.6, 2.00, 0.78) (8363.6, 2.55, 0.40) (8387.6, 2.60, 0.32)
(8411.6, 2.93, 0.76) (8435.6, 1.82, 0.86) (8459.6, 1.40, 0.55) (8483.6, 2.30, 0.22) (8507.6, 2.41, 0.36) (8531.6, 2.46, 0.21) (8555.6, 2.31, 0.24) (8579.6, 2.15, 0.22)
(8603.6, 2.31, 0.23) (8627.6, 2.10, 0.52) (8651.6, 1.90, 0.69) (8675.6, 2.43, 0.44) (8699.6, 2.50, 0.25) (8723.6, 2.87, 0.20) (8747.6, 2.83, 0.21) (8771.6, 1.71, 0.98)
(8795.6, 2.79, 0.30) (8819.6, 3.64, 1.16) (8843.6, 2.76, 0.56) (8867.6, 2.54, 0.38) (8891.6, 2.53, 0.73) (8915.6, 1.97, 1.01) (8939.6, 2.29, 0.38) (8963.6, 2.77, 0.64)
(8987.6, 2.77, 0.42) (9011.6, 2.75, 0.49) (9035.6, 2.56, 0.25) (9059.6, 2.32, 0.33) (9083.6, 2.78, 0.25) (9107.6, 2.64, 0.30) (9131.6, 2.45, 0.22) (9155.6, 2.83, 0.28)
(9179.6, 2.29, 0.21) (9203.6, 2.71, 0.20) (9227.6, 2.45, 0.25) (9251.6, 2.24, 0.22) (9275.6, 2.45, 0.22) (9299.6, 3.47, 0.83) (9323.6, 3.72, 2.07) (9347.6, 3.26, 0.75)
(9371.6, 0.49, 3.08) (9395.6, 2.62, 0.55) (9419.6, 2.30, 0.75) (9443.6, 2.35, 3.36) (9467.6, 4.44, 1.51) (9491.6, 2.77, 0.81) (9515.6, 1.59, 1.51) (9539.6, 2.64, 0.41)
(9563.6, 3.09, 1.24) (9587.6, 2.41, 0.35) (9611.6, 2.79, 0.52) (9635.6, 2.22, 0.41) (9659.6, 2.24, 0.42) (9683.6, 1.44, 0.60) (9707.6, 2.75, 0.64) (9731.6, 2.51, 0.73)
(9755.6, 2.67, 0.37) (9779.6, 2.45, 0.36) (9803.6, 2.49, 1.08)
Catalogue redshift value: 0.15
